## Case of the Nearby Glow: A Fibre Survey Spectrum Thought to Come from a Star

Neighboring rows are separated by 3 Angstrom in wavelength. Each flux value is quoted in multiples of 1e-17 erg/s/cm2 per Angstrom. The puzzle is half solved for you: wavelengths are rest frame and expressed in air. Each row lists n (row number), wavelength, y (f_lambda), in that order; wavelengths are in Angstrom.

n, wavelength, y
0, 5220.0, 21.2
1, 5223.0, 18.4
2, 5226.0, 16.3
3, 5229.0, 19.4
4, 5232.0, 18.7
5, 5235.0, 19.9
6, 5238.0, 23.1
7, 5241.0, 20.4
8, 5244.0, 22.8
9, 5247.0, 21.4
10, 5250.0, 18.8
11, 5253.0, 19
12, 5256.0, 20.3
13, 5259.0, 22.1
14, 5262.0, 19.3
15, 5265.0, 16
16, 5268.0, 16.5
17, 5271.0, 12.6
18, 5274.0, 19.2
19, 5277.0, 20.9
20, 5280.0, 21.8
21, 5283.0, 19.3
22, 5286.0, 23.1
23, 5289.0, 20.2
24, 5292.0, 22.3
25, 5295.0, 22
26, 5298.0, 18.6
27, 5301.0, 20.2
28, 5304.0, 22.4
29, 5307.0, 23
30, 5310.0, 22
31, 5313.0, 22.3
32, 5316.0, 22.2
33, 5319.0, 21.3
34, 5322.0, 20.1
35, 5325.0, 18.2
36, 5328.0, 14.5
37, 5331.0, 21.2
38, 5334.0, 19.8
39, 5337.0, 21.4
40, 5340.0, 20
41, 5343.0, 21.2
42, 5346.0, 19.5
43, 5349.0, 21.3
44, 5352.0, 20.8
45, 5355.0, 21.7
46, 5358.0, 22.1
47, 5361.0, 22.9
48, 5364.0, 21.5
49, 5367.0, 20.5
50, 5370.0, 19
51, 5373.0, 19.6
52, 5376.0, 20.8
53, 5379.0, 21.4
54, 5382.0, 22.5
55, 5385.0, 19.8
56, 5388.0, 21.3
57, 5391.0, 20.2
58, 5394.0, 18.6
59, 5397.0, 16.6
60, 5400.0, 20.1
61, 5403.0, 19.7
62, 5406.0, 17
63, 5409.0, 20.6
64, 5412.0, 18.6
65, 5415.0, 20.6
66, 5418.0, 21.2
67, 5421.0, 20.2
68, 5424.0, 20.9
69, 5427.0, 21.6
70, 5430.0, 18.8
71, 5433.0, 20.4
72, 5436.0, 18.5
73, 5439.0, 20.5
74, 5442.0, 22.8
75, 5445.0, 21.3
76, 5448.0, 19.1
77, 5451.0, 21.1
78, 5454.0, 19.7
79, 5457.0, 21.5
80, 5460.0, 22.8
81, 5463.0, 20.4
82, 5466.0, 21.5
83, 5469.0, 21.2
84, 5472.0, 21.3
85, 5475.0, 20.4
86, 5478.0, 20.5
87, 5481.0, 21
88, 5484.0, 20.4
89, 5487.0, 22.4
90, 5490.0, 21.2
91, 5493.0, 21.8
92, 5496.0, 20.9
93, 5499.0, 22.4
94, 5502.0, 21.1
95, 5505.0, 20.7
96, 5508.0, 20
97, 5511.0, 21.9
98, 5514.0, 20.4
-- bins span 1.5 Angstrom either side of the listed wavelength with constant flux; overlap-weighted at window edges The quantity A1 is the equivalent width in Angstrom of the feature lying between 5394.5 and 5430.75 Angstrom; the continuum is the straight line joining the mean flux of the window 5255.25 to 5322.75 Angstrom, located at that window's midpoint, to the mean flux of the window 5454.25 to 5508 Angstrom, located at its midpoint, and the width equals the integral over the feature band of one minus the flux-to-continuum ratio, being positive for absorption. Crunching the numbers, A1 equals 2.2 Angstrom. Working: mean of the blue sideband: 20.3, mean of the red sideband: 21.2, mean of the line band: 19.6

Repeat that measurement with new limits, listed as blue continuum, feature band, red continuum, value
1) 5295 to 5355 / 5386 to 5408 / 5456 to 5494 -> 1.9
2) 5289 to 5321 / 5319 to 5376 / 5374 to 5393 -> 2.3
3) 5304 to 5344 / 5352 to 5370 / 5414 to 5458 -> -0.7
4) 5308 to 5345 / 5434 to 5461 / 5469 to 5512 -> 0.2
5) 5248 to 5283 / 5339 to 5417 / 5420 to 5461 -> -1.3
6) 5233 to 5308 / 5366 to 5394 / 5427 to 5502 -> 0.2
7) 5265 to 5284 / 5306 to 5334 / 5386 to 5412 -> -2.9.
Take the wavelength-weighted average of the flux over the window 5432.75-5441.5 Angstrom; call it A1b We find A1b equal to 20.1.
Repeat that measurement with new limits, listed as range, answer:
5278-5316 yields 21.5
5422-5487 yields 20.8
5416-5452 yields 20.5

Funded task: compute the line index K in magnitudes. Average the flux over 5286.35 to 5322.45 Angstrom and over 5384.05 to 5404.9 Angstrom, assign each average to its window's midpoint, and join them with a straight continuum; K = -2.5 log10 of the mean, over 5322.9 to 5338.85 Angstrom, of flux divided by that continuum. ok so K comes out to 0.10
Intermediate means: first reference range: 21.5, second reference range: 19.4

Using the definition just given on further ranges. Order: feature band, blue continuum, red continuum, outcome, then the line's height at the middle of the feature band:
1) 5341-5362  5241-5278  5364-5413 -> -0.09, 19.6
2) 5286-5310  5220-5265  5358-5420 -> -0.07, 20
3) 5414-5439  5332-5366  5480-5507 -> 0.05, 21.2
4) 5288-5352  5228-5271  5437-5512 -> -0.03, 20.1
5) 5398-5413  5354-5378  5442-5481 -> 0.10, 21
